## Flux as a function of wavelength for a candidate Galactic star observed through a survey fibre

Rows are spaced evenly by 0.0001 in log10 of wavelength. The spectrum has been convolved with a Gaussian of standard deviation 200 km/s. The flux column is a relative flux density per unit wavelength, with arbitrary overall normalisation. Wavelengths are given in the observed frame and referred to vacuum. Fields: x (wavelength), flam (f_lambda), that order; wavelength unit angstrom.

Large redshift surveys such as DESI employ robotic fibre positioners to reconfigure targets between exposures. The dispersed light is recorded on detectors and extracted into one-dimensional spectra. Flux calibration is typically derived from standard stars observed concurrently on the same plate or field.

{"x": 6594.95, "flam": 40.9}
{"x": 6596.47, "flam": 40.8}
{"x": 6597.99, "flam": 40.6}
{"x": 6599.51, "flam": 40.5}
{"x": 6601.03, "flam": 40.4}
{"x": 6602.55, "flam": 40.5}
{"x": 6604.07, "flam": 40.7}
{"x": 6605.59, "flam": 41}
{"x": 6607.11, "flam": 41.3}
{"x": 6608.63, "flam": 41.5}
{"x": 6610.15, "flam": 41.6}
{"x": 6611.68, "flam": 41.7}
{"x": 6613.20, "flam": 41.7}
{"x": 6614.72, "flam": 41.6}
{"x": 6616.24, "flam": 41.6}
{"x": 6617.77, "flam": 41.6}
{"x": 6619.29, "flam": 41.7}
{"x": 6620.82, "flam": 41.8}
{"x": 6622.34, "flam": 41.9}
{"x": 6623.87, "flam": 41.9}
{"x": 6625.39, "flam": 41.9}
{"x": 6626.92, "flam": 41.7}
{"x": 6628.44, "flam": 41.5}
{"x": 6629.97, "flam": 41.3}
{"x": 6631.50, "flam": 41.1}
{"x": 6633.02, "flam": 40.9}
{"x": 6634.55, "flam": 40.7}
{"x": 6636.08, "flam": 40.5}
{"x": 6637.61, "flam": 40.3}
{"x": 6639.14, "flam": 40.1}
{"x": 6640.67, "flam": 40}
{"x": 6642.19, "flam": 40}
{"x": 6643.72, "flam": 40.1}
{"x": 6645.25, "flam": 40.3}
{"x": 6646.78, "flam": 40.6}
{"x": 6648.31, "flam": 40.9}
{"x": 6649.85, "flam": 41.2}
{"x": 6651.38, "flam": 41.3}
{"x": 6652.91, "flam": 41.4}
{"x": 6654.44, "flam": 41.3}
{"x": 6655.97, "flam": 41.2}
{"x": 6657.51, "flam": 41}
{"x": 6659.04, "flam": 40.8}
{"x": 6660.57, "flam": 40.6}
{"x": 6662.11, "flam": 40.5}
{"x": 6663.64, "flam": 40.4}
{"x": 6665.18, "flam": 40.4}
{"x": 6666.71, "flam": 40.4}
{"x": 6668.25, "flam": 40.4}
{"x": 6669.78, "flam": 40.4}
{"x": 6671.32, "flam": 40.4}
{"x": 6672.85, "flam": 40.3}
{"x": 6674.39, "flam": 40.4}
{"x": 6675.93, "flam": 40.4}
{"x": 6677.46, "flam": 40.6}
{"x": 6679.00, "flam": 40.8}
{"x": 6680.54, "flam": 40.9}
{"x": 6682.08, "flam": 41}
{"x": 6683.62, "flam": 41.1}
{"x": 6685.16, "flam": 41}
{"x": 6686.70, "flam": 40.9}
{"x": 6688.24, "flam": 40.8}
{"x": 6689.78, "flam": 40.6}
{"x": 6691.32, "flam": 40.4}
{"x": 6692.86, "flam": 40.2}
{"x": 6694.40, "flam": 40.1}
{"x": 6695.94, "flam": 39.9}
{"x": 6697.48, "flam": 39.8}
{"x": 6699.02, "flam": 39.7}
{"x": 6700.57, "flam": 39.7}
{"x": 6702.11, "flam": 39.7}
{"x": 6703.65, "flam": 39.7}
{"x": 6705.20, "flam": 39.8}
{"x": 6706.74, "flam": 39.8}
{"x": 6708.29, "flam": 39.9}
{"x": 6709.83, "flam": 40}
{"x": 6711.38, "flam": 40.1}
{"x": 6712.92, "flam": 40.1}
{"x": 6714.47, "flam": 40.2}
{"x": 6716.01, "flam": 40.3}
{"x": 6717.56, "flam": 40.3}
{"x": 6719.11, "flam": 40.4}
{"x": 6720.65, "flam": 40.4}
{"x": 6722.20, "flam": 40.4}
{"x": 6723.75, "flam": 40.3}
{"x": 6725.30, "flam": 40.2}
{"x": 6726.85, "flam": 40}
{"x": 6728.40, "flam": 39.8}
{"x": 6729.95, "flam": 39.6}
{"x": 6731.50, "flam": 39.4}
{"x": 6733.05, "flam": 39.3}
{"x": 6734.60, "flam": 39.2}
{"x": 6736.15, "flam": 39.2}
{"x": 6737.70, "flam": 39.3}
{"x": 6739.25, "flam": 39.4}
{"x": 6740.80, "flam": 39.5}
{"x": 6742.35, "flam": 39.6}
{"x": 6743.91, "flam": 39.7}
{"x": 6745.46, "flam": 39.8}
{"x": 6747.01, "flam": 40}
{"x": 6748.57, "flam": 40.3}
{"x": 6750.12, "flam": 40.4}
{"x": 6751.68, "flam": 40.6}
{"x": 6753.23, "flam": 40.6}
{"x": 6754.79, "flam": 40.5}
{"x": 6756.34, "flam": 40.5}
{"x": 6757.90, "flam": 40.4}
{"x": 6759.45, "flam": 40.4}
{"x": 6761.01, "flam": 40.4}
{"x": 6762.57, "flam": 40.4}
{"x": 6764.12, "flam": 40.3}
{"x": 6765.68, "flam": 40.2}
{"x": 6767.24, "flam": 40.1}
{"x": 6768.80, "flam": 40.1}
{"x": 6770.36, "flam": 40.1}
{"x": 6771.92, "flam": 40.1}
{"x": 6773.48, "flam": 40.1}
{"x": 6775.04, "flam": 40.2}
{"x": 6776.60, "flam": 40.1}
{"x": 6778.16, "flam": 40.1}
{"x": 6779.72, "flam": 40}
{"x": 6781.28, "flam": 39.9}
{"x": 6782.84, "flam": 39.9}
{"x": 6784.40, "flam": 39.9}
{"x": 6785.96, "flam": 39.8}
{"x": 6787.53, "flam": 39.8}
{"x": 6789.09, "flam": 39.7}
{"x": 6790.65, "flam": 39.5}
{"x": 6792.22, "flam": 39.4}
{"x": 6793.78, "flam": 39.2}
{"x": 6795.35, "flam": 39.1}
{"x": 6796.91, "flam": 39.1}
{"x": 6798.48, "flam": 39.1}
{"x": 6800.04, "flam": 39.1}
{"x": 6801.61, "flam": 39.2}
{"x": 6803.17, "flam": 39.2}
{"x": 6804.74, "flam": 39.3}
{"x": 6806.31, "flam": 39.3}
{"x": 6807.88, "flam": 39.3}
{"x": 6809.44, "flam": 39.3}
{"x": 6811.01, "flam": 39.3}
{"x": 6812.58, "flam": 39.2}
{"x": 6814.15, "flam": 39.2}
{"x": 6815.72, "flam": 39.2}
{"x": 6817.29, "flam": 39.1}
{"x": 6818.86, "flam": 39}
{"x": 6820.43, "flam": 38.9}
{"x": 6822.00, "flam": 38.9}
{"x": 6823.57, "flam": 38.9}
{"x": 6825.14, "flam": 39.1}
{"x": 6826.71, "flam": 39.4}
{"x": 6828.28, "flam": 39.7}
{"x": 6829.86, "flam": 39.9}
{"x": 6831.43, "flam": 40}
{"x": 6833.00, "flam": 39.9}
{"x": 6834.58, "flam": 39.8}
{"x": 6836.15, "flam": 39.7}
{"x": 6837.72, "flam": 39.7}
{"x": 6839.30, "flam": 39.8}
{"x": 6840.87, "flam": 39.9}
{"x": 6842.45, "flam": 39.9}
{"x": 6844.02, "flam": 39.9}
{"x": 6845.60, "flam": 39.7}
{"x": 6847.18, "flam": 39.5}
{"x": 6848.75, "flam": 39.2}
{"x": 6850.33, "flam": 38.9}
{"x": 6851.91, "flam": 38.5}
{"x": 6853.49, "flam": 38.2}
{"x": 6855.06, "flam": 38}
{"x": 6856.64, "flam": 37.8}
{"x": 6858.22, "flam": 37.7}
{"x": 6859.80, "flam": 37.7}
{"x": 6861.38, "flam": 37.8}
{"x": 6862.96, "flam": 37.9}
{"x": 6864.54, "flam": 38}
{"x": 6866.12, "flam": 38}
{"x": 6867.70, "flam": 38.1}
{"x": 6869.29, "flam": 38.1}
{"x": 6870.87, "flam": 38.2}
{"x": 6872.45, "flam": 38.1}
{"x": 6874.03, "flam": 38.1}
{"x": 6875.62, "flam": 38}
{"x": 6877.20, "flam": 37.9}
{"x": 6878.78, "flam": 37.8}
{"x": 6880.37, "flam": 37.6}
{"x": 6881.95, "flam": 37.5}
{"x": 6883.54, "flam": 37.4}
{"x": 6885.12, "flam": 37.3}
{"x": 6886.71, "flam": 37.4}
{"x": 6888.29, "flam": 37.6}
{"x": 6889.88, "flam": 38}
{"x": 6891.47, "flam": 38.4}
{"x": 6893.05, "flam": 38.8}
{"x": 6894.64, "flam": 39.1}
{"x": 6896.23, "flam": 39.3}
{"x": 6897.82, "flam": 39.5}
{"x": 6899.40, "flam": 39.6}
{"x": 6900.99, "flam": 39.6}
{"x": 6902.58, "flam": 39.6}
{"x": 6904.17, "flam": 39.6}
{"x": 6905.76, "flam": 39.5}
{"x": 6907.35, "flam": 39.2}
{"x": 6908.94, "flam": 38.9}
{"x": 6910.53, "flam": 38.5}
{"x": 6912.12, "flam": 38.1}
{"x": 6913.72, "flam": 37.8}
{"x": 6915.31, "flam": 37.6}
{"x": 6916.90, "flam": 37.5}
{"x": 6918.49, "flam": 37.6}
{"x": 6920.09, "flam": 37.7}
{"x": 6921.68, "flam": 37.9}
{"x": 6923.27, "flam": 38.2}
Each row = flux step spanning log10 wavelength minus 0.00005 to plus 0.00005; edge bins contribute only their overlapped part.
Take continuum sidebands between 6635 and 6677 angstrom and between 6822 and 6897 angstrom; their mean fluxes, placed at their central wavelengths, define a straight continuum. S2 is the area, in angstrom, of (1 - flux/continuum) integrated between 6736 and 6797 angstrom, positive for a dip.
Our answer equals -0.7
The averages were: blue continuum 40.6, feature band 40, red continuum 38.6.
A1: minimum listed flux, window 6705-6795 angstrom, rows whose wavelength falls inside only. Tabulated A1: 39.2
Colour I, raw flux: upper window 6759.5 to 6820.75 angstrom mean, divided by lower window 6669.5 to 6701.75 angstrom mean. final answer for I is 0.98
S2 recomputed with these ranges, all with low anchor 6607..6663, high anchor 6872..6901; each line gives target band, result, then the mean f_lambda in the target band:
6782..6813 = -0.1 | 39.4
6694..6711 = 0.2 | 39.8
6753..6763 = -0.2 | 40.4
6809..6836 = -0.3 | 39.3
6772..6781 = -0.1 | 40.1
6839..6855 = -0.2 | 39.3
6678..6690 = -0.1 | 40.9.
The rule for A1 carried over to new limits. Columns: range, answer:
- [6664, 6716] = 39.7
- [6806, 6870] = 37.7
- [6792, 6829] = 38.9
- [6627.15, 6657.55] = 40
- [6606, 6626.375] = 41.3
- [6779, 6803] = 39.1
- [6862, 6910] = 37.3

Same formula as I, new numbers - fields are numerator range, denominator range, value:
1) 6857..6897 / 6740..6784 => 0.95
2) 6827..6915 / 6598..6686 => 0.95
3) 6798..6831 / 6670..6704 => 0.97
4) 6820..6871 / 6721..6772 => 0.97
